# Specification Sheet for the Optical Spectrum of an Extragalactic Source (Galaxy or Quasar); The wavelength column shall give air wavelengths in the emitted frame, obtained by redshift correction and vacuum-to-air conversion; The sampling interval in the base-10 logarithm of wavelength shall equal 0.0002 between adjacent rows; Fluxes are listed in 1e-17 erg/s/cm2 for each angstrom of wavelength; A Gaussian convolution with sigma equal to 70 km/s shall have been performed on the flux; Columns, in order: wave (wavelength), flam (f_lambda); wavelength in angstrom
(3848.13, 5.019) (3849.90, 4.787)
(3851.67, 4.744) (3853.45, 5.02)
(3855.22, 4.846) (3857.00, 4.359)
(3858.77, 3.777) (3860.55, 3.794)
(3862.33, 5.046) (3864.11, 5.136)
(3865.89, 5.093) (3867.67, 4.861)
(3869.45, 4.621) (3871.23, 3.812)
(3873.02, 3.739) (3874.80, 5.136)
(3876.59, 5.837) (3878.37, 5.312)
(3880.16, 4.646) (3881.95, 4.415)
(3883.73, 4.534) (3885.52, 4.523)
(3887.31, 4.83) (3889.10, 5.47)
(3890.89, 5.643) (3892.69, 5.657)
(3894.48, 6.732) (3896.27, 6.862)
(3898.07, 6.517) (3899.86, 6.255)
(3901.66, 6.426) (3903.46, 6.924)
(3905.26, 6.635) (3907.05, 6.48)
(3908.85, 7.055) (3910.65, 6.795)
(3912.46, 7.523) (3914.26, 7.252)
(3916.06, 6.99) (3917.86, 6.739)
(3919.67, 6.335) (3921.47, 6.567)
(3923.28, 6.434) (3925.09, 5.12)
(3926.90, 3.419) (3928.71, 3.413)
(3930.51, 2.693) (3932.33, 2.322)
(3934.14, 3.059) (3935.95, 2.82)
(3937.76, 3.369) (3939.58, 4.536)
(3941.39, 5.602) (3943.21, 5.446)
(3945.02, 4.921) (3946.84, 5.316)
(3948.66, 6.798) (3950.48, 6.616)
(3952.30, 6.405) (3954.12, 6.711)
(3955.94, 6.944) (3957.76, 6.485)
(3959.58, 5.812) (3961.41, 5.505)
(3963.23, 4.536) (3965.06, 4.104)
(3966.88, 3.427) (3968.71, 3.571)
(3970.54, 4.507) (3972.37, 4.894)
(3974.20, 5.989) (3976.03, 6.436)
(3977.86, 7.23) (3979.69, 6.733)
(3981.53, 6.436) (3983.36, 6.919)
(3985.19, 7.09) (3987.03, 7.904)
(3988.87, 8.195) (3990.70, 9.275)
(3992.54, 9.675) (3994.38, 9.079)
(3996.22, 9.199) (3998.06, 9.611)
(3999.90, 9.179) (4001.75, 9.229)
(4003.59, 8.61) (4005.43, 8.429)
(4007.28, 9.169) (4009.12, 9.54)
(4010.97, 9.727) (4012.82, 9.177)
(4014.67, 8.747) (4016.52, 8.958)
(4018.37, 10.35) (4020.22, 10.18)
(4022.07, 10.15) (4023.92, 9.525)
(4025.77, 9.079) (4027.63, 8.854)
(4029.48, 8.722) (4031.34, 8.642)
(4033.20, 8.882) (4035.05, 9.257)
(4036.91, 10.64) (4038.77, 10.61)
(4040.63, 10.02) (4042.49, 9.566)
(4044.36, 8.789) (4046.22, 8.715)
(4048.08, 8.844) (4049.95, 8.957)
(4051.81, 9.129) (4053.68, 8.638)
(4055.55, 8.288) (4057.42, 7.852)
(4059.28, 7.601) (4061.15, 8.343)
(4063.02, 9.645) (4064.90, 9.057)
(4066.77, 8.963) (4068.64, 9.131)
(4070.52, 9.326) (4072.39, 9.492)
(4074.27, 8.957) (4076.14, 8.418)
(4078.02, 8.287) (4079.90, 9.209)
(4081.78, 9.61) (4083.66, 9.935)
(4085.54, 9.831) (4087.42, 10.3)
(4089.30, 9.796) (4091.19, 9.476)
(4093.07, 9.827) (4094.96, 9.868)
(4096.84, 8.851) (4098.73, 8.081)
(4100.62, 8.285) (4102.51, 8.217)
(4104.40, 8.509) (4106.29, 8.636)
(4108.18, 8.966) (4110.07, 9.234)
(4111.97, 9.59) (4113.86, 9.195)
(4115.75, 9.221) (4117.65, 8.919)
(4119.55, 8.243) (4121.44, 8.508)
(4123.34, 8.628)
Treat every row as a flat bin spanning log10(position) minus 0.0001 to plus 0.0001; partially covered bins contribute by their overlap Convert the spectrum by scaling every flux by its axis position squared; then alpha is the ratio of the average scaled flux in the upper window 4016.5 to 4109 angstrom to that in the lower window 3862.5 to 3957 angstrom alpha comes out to 1.81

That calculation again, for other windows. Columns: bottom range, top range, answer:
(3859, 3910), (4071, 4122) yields 1.87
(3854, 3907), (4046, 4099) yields 1.90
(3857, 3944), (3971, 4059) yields 1.76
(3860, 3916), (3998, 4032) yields 1.75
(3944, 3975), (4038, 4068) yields 1.72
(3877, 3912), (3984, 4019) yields 1.61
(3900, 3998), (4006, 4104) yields 1.61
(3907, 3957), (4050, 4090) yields 1.77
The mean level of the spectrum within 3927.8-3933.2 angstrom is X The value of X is 2.81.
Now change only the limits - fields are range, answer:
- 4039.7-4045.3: 9.45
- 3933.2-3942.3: 3.87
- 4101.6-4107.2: 8.45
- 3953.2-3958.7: 6.72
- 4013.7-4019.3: 9.35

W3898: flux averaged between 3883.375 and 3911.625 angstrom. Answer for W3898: 6.12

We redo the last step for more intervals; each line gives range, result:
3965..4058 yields 8.38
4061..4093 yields 9.32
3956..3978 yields 5.2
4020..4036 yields 9.22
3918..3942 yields 4.34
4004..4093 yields 9.21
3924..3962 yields 4.92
